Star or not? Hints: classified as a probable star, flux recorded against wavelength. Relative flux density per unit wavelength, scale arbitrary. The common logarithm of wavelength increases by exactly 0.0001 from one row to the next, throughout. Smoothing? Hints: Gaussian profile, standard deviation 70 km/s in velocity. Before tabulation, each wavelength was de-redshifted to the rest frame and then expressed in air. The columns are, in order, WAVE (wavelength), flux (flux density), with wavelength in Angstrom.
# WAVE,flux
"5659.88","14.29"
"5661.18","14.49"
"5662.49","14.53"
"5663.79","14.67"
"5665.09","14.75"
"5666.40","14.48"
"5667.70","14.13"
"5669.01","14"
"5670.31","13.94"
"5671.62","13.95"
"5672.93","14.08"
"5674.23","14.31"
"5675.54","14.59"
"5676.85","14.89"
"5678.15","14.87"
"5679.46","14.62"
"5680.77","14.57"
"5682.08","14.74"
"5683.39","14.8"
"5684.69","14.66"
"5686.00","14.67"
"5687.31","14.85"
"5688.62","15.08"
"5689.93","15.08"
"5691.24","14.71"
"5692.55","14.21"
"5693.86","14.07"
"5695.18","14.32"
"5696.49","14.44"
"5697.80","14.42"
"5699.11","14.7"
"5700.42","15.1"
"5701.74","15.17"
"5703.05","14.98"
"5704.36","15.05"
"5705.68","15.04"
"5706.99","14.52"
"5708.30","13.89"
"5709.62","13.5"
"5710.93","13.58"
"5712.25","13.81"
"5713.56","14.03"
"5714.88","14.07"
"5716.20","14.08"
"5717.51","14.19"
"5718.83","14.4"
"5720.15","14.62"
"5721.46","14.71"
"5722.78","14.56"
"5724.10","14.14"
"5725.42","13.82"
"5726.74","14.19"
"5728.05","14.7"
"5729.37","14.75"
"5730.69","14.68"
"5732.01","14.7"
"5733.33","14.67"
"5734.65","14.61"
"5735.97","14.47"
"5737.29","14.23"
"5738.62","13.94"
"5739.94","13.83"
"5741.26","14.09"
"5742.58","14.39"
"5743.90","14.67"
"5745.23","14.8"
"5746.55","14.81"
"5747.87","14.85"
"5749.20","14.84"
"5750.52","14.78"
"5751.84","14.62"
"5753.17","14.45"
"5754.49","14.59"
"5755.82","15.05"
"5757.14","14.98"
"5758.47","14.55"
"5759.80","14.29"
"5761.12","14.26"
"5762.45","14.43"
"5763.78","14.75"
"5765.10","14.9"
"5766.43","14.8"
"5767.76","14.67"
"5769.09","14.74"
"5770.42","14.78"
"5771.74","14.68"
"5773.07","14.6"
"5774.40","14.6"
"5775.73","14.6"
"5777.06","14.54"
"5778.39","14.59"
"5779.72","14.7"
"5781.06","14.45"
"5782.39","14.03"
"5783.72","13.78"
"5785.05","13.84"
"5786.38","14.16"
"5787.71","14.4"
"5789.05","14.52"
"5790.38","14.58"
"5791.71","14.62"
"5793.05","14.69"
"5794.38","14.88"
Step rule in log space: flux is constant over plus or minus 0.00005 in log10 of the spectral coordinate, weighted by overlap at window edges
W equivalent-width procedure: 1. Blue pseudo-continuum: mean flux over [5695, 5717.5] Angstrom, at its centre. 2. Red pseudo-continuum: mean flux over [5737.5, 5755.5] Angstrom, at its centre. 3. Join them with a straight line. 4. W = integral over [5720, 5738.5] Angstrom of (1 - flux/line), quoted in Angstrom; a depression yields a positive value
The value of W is 0.0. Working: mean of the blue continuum 14.4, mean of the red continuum 14.5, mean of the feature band 14.5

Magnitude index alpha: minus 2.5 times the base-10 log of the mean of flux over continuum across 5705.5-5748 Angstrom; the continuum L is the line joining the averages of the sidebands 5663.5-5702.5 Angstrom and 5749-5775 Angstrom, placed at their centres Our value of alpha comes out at 0.02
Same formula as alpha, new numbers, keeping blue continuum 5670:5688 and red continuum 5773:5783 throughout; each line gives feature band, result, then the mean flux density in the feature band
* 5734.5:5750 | 0.00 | 14.5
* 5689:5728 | 0.01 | 14.4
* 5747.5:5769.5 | -0.01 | 14.7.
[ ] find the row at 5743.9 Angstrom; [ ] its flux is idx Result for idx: 14.67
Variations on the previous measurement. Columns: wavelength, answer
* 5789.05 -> 14.52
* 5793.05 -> 14.69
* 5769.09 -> 14.74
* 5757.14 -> 14.98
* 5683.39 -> 14.8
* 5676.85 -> 14.89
